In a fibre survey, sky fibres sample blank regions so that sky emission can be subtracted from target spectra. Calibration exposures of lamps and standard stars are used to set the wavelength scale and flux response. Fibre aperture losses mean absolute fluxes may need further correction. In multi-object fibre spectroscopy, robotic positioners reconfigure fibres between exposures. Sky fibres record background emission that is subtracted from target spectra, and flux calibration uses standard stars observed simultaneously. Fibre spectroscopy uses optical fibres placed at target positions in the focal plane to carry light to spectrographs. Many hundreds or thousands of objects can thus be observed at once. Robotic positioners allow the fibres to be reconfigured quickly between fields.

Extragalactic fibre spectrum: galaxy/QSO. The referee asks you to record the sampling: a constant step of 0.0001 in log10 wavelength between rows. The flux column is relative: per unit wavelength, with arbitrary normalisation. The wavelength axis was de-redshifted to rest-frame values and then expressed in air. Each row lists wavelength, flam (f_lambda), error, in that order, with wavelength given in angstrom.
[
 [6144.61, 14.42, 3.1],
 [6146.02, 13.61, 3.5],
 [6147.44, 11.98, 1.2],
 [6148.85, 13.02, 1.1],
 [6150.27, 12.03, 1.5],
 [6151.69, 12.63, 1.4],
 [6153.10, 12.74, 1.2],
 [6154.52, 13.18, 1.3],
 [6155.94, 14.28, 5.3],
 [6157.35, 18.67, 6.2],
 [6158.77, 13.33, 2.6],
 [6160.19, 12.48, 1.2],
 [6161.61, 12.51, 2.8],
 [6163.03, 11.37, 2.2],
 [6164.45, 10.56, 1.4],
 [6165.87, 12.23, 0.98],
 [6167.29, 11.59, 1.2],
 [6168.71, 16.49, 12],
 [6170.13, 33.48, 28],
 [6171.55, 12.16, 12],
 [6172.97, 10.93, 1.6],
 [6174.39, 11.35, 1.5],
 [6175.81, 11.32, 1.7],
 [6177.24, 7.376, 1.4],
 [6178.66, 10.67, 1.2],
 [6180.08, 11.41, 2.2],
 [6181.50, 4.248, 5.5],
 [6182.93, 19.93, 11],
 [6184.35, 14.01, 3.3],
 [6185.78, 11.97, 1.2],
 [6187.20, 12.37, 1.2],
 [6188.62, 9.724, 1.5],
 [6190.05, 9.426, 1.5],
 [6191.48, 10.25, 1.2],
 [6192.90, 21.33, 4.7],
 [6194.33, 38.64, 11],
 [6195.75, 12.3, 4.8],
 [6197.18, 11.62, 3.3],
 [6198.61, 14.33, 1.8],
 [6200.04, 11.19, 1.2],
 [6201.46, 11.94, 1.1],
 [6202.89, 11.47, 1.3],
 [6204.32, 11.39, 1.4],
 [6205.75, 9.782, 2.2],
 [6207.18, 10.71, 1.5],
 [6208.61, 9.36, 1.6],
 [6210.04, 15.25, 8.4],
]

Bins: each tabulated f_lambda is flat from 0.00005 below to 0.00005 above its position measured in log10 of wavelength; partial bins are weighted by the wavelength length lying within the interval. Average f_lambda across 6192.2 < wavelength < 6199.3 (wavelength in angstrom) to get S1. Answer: 19.6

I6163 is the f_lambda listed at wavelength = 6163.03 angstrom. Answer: 11.37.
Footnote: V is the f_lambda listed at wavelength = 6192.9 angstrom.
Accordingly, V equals 21.33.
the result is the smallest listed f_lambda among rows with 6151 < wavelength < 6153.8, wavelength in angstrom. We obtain 12.63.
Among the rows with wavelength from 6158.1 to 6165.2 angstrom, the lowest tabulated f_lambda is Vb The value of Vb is 10.56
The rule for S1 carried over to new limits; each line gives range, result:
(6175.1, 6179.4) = 9.8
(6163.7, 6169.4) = 12.7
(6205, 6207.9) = 10.2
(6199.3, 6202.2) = 11.6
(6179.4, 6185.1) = 12.4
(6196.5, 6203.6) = 12.1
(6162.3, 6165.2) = 11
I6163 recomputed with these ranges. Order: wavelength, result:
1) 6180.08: 11.41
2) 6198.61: 14.33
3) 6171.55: 12.16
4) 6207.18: 10.71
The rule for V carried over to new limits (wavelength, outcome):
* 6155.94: 14.28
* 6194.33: 38.64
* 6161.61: 12.51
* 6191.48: 10.25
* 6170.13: 33.48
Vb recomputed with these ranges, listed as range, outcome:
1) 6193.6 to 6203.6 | 11.19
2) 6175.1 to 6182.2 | 4.248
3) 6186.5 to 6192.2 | 9.426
